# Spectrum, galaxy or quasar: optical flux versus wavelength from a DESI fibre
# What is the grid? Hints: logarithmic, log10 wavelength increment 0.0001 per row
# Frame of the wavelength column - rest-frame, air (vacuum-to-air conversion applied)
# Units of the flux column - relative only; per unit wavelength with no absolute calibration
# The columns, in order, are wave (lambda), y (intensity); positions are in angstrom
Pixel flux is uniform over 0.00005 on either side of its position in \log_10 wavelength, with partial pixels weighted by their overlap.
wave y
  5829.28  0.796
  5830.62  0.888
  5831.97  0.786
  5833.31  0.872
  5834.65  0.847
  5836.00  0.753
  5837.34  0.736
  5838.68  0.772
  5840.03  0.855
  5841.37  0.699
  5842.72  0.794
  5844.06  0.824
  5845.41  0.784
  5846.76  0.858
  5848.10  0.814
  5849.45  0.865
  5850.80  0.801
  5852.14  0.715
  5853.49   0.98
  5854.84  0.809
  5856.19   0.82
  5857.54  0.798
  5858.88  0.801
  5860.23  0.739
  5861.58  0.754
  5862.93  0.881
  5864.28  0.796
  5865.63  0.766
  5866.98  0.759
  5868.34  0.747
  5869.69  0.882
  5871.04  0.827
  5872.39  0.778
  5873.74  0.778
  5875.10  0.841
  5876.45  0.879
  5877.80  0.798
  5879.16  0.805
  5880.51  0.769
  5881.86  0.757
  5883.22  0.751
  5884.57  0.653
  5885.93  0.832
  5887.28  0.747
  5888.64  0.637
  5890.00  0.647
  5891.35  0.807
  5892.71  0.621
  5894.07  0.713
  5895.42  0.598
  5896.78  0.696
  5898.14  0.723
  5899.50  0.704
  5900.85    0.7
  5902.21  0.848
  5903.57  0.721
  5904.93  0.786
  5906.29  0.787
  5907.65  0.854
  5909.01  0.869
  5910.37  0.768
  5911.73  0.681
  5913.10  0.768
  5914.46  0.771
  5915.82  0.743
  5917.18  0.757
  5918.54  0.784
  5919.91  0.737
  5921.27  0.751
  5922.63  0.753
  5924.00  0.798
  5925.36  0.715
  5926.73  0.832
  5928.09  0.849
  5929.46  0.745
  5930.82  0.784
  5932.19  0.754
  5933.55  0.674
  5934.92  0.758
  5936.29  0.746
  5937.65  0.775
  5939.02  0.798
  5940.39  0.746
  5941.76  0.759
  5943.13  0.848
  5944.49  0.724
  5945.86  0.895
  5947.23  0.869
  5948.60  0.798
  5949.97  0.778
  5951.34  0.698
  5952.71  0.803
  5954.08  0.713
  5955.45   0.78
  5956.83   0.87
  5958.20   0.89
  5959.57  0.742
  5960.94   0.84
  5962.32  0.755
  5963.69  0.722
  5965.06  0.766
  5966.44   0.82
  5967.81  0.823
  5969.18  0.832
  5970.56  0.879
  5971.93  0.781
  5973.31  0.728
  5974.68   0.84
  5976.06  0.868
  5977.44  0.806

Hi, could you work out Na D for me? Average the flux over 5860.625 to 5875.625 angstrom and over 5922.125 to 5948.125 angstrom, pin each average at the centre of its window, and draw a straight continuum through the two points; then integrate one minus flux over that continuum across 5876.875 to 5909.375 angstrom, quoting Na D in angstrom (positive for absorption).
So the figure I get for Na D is 2.0 angstrom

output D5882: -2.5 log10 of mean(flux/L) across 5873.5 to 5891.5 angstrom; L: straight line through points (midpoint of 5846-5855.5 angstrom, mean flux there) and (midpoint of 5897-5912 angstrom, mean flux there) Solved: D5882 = 0.05 mag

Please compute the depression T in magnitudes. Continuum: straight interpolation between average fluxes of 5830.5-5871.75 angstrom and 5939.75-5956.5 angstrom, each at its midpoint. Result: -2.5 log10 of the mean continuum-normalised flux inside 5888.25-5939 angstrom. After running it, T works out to 0.06 mag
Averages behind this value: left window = 0.806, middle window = 0.749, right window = 0.786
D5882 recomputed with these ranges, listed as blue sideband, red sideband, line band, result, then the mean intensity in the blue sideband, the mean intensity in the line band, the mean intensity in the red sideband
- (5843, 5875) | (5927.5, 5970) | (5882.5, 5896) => 0.14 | 0.808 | 0.701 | 0.786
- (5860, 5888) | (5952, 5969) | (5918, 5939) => 0.04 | 0.788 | 0.765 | 0.795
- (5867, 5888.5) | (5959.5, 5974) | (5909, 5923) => 0.04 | 0.785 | 0.757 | 0.792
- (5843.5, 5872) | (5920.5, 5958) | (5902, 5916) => 0.01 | 0.81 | 0.78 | 0.78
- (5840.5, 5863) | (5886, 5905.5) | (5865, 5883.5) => -0.05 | 0.807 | 0.796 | 0.714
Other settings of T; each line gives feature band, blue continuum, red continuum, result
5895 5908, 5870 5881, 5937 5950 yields 0.093 mag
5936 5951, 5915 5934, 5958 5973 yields -0.018 mag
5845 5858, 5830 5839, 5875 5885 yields -0.036 mag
